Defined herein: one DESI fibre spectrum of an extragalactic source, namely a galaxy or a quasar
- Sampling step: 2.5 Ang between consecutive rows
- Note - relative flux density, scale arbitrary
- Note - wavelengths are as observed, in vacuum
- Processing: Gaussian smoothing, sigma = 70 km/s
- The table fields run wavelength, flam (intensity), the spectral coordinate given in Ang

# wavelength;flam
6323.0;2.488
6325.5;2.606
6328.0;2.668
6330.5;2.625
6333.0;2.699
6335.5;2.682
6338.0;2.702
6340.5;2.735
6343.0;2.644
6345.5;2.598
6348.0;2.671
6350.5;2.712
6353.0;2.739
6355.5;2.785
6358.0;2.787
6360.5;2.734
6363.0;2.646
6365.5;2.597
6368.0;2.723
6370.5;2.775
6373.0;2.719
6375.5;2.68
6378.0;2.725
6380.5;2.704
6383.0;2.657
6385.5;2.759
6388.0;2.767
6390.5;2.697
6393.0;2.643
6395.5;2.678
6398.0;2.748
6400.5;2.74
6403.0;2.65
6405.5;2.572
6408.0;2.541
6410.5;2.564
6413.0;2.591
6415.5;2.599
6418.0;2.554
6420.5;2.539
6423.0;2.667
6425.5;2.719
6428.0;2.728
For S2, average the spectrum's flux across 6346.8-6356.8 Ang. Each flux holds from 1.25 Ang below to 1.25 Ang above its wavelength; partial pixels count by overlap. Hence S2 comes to 2.73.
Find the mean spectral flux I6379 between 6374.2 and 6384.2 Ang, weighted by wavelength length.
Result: 2.69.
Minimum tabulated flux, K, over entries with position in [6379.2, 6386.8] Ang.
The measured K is 2.657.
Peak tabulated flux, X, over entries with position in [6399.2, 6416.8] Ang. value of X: 2.74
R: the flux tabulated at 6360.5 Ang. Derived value 2.734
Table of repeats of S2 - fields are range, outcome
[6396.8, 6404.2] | 2.71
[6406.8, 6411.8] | 2.55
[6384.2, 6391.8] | 2.74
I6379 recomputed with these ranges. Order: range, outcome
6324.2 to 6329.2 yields 2.64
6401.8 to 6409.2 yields 2.59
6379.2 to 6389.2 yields 2.72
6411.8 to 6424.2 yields 2.59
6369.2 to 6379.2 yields 2.72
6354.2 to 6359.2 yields 2.79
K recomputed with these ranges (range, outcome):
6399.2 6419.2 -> 2.541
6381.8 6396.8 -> 2.643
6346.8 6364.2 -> 2.646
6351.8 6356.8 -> 2.739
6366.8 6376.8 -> 2.68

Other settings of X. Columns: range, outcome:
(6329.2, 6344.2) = 2.735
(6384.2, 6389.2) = 2.767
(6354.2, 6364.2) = 2.787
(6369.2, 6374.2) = 2.775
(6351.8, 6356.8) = 2.785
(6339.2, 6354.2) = 2.739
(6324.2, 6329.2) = 2.668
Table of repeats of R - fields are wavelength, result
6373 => 2.719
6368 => 2.723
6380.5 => 2.704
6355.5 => 2.785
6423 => 2.667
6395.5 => 2.678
